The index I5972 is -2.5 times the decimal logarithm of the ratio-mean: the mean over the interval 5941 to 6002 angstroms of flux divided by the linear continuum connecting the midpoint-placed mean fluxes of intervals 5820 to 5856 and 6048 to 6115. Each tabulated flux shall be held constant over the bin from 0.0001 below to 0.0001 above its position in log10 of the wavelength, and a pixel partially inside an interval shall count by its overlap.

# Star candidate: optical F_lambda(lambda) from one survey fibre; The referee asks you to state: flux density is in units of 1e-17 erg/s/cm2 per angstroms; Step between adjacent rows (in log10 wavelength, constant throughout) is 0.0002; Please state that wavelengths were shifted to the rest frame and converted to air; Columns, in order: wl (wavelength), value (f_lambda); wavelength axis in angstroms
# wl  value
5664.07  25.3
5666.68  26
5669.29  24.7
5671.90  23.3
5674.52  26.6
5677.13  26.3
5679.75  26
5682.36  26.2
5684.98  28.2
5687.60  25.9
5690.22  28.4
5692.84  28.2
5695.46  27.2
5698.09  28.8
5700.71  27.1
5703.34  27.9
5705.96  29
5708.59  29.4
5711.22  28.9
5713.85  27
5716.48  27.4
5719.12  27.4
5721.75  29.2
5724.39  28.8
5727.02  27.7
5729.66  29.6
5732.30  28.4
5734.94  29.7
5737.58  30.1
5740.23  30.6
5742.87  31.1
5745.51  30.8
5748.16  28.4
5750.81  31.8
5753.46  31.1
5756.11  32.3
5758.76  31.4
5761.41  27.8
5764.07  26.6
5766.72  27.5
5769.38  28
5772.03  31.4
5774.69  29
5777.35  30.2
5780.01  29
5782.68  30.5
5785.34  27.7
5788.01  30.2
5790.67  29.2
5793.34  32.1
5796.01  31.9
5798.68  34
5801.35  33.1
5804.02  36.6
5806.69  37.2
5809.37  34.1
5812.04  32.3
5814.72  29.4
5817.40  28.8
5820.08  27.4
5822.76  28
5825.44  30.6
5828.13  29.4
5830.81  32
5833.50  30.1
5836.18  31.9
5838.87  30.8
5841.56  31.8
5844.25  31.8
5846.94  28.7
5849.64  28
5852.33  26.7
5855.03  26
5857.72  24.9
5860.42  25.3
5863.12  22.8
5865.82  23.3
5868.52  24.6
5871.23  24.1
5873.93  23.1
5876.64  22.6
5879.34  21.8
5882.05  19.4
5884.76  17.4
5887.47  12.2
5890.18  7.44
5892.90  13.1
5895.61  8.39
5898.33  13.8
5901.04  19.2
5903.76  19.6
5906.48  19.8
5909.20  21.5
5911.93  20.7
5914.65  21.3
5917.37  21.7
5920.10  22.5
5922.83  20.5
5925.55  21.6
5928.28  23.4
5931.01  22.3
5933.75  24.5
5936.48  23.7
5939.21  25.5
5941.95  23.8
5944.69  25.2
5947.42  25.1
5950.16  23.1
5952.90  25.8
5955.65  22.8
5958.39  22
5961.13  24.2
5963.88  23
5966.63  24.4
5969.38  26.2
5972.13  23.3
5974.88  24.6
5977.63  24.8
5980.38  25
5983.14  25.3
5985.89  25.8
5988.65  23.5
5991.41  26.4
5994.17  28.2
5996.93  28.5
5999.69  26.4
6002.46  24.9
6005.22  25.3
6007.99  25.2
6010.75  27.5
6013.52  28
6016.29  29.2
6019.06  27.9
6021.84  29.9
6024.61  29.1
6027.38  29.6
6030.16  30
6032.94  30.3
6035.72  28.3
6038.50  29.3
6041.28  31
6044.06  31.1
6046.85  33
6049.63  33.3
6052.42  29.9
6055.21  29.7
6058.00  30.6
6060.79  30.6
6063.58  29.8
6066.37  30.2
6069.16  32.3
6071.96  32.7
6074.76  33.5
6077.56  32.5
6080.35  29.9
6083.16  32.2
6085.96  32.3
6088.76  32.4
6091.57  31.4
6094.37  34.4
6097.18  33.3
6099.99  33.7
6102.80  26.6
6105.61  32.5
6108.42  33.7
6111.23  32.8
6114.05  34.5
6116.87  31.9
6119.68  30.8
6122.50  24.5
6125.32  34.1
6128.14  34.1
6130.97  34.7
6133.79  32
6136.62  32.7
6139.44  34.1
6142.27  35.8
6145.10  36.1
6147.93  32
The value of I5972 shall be 0.23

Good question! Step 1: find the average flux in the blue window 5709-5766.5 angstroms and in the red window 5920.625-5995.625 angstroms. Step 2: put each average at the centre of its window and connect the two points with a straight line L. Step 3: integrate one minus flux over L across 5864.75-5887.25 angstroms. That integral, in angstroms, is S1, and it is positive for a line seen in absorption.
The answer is 4.0 angstroms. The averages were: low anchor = 29.3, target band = 21.5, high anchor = 24.2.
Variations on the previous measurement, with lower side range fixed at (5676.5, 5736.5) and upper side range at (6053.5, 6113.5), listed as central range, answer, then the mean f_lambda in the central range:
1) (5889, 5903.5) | 8.2 angstroms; 13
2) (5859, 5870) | 2.1 angstroms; 24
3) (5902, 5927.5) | 7.7 angstroms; 21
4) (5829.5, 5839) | -0.6 angstroms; 31.3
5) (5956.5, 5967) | 2.5 angstroms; 23.3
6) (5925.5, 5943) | 3.8 angstroms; 23.7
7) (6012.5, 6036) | 1.5 angstroms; 29.2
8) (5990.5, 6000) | 1.0 angstroms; 27.5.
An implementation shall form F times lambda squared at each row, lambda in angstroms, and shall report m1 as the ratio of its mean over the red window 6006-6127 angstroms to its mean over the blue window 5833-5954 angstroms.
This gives 1.4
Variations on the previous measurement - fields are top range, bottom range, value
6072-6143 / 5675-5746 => 1.31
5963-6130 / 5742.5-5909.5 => 1.19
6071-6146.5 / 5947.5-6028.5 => 1.31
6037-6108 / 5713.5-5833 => 1.16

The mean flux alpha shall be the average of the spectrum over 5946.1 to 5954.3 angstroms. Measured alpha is 24.6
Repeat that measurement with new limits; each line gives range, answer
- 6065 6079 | 32.2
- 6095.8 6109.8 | 32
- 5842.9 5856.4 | 28.2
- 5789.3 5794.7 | 30.7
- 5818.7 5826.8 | 28.7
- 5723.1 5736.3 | 28.9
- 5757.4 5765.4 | 28.6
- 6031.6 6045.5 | 30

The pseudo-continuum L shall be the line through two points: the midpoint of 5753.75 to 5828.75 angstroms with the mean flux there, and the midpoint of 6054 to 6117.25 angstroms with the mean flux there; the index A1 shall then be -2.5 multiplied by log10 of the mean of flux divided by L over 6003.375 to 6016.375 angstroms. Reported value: 0.179 mag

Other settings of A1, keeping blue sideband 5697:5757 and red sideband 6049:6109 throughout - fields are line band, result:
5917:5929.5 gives 0.36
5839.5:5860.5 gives 0.07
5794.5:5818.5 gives -0.11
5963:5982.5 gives 0.25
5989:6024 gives 0.15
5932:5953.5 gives 0.25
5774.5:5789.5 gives 0.01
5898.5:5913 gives 0.48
